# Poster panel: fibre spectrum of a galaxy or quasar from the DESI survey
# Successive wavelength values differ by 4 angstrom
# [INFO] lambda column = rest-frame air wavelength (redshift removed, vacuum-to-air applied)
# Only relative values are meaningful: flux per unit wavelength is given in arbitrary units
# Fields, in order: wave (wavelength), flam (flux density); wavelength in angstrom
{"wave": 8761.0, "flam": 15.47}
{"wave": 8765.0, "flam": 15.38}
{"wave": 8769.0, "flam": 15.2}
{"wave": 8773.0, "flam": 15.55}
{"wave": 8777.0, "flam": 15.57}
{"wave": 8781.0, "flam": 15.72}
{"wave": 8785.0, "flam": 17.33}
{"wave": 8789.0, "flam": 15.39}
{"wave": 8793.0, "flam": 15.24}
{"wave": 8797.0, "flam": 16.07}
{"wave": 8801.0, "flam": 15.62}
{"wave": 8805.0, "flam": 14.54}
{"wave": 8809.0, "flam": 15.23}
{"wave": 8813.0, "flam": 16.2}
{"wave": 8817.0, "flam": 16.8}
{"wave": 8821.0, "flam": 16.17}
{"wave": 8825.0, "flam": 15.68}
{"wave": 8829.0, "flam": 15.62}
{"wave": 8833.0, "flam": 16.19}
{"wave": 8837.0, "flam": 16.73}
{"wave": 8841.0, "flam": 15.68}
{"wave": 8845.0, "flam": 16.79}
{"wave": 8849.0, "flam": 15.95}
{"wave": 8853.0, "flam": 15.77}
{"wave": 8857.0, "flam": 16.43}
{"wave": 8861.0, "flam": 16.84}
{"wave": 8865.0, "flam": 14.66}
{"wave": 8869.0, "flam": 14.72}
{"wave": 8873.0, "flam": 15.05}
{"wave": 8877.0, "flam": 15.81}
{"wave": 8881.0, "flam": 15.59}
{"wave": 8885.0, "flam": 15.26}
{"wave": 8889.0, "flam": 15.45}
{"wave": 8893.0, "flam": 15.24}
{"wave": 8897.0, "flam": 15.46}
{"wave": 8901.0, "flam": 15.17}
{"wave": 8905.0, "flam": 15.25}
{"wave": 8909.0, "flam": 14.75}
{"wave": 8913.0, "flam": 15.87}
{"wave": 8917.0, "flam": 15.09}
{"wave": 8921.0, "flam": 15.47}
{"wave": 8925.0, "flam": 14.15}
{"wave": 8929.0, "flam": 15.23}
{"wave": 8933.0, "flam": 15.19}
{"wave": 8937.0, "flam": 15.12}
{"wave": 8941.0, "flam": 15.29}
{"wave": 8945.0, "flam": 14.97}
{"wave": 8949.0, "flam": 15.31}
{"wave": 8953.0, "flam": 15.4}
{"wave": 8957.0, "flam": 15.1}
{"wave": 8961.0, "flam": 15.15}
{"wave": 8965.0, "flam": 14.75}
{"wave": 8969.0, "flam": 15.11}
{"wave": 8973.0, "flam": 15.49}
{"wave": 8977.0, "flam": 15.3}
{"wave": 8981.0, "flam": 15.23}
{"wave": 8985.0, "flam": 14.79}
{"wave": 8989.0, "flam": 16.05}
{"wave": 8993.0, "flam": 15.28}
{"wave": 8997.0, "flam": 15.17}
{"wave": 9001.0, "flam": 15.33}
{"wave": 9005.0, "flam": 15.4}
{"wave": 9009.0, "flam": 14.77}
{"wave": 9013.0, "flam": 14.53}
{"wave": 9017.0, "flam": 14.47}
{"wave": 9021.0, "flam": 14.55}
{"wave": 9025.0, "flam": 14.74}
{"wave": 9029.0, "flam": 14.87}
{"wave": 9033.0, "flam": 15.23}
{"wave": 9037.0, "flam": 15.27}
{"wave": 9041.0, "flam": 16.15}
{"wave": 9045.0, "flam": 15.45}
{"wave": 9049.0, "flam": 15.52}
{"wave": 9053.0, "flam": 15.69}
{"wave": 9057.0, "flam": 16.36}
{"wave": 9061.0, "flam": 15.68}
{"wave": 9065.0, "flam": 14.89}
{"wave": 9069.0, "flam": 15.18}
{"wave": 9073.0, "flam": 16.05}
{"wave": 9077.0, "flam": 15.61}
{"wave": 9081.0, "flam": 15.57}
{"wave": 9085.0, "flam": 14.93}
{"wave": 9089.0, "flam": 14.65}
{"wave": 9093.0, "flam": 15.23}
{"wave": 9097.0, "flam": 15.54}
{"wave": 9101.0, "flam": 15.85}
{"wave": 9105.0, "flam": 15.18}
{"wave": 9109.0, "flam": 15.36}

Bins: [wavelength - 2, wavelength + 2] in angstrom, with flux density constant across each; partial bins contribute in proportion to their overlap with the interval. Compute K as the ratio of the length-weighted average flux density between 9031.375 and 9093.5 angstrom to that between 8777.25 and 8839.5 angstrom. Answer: 0.97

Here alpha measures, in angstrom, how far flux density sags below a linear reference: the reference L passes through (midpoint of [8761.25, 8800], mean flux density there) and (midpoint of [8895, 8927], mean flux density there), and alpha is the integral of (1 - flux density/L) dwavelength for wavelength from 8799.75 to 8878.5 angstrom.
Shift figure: -1.89 angstrom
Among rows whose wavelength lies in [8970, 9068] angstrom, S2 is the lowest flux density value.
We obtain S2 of 14.47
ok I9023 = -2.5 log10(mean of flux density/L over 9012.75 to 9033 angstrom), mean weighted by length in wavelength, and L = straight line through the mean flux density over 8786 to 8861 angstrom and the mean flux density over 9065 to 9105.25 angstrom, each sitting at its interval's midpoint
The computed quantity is 0.06 mag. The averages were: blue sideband 15.9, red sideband 15.4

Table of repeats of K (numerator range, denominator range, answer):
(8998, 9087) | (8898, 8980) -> 1.01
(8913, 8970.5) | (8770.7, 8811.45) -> 0.97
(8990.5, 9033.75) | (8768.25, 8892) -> 0.95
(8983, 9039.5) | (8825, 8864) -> 0.93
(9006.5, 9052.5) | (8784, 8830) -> 0.95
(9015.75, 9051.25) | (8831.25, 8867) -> 0.94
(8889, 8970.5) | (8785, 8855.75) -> 0.95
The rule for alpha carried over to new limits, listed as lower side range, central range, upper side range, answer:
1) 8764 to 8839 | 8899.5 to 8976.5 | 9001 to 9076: 1.7 angstrom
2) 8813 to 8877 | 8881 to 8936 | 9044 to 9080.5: 2.2 angstrom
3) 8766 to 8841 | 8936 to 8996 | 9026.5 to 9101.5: 1.4 angstrom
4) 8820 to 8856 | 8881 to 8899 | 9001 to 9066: 0.5 angstrom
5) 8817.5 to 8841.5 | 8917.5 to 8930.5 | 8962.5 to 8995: 0.5 angstrom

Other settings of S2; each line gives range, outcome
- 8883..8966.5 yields 14.15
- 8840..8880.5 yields 14.66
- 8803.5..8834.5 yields 14.54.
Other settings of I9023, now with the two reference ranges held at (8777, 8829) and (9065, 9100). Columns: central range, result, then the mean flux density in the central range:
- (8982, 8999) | 0.01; 15.3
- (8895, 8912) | 0.03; 15.2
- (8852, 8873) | 0.01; 15.6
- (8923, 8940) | 0.05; 14.9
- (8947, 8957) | 0.02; 15.3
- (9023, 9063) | -0.01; 15.5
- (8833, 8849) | -0.04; 16.3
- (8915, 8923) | 0.02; 15.3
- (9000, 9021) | 0.04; 14.8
